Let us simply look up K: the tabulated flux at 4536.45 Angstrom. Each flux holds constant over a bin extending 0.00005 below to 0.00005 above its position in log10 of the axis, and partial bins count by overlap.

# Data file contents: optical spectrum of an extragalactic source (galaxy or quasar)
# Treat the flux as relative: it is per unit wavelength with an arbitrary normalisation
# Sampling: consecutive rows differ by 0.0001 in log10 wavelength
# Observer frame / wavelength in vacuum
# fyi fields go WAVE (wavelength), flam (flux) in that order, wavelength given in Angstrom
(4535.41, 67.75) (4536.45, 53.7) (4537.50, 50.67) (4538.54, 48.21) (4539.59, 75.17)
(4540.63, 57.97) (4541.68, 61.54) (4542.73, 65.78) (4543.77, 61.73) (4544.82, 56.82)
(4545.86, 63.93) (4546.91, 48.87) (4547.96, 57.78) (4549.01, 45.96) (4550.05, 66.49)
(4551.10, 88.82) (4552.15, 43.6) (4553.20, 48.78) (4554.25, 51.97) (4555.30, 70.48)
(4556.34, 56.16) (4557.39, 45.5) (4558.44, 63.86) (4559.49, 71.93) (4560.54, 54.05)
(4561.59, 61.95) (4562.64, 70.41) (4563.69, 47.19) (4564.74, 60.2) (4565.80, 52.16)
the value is 53.7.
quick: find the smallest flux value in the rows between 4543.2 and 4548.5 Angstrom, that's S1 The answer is 48.87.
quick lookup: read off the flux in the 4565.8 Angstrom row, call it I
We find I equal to 52.16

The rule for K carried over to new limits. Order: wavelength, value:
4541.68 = 61.54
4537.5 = 50.67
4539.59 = 75.17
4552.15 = 43.6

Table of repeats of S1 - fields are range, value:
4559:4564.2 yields 47.19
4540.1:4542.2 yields 57.97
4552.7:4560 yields 45.5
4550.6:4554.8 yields 43.6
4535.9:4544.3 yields 48.21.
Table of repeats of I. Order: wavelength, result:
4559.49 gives 71.93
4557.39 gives 45.5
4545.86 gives 63.93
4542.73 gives 65.78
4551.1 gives 88.82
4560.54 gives 54.05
